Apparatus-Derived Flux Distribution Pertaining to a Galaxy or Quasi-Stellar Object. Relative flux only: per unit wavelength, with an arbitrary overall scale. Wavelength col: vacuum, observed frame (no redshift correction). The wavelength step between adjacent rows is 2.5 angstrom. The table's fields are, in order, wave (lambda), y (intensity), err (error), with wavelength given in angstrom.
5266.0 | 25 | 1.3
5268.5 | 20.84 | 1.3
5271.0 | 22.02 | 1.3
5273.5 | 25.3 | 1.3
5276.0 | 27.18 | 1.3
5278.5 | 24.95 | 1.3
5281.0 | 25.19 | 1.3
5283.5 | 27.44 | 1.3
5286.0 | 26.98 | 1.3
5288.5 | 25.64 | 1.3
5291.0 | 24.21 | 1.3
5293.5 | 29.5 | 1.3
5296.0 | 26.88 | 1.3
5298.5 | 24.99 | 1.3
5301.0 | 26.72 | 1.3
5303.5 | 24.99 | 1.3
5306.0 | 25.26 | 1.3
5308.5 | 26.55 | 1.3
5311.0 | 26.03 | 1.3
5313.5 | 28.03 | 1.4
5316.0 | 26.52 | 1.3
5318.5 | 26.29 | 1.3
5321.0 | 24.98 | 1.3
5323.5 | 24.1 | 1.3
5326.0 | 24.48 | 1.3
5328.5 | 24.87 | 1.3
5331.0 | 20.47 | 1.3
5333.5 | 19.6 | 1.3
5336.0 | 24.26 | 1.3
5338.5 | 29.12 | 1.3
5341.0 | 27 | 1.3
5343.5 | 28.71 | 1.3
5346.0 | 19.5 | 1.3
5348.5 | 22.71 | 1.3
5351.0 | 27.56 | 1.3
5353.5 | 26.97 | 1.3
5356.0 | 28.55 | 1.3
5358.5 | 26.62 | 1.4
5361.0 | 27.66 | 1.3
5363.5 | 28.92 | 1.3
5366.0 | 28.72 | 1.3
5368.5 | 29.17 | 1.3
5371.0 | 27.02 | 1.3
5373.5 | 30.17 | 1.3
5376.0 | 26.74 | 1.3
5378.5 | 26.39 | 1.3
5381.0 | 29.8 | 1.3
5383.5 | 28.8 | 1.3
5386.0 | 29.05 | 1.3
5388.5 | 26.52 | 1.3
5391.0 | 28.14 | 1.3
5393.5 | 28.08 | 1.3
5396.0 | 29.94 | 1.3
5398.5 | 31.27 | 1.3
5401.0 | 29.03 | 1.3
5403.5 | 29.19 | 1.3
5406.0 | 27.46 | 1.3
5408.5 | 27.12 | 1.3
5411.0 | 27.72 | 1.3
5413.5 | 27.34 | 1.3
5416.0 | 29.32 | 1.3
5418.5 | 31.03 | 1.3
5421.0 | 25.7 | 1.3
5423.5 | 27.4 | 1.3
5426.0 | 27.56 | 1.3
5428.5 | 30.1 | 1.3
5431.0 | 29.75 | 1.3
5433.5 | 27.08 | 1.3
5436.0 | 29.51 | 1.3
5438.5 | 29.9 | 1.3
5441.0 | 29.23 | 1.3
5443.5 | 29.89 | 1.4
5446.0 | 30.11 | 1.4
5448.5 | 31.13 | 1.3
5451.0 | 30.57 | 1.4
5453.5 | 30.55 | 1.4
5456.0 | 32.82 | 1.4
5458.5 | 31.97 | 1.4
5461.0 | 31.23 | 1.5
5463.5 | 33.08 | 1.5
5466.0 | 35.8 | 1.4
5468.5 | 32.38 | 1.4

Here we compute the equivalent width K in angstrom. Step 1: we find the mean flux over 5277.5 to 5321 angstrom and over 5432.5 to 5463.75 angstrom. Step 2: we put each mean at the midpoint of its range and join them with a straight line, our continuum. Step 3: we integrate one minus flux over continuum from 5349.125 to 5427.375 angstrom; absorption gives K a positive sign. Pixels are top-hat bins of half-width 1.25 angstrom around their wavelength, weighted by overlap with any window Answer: 1.6 angstrom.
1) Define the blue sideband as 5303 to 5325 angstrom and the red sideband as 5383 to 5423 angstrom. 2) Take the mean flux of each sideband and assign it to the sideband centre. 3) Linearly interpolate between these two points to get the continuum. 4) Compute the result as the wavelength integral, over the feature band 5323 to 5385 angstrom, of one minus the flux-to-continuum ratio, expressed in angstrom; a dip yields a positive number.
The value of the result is 1.6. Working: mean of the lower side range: 25.9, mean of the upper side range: 28.5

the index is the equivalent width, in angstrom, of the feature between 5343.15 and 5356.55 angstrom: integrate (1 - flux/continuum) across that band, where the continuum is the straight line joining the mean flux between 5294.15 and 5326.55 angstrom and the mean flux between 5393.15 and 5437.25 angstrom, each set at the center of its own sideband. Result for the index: 0.8 angstrom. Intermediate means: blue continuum 25.9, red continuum 28.6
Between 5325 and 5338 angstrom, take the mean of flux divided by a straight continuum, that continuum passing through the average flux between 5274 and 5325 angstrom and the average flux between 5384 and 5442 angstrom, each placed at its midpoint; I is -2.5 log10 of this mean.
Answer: 0.163 mag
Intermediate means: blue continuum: 26.1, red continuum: 28.6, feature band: 23.1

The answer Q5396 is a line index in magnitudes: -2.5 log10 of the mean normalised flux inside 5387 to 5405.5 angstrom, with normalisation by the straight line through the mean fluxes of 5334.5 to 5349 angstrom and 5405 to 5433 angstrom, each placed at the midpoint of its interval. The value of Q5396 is -0.06 mag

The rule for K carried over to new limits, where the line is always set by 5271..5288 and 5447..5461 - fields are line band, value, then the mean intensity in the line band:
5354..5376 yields 0.3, 28.2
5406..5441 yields 2.3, 28.4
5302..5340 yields 2.9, 25.1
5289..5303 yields 0.0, 26.3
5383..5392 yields 0.4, 28.1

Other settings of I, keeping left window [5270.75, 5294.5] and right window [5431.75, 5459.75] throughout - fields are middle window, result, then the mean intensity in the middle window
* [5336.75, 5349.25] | 0.08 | 25.5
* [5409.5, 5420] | 0.03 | 28.7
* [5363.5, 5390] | 0.01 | 28.3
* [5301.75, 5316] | 0.02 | 26.2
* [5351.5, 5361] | 0.02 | 27.4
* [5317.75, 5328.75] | 0.09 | 24.9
